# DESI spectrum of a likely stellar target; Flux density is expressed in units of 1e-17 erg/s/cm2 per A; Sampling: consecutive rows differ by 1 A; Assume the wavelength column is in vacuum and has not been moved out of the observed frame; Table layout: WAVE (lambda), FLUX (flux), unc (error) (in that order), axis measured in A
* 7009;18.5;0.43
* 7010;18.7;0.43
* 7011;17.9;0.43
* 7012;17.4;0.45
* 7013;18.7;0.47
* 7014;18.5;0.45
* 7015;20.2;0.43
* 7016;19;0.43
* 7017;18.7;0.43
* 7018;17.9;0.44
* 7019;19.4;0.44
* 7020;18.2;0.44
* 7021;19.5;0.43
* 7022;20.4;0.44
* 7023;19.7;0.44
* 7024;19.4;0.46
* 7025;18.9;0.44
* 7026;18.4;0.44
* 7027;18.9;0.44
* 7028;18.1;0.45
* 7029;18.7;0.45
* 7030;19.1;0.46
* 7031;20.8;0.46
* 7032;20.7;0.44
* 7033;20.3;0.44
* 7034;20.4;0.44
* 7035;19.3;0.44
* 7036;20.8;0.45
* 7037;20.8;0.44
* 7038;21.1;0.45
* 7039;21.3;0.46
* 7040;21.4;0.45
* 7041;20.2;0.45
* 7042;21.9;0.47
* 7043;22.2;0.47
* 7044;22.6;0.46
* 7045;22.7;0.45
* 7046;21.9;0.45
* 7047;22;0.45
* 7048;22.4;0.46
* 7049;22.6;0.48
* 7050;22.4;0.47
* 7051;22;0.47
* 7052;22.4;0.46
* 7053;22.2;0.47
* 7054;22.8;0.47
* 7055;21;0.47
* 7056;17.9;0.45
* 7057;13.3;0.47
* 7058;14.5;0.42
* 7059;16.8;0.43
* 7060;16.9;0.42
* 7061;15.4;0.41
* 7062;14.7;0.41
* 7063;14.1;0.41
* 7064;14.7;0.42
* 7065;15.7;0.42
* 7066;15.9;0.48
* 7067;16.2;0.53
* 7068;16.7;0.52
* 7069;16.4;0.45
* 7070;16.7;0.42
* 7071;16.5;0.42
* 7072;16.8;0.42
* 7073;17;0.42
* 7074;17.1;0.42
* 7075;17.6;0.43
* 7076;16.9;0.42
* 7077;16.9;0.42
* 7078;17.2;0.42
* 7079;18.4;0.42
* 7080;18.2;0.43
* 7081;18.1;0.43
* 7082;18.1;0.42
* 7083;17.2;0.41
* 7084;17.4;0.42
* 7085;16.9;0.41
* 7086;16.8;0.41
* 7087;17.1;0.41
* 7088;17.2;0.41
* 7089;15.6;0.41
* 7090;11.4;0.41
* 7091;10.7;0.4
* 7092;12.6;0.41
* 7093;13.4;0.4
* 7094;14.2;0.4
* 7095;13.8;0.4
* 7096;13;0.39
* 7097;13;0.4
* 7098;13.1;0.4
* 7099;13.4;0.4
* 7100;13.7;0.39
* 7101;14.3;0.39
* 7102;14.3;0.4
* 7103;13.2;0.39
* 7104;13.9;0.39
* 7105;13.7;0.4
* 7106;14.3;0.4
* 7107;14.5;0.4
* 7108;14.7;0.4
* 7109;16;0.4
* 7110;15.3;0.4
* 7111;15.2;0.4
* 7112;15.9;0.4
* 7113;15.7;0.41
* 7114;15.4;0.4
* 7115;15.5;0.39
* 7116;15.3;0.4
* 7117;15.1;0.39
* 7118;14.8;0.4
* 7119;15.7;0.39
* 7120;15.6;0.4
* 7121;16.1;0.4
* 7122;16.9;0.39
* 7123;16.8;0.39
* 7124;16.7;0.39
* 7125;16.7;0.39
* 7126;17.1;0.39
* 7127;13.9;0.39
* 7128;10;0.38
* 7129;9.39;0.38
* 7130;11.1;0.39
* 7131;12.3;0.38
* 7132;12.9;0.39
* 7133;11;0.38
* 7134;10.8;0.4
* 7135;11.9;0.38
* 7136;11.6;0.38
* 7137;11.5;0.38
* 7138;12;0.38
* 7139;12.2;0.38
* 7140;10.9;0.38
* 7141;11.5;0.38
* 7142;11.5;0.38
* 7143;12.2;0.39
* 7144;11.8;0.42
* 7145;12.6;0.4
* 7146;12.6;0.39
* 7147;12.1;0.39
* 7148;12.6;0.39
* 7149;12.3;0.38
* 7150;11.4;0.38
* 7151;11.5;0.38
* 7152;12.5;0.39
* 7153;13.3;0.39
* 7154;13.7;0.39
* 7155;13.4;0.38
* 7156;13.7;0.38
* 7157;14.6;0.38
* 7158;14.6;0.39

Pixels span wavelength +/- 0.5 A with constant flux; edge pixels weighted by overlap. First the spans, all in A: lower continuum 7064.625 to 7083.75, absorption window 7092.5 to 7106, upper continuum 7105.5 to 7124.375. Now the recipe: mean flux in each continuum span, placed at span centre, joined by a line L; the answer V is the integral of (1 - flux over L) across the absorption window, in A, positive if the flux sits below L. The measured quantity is 2.08 A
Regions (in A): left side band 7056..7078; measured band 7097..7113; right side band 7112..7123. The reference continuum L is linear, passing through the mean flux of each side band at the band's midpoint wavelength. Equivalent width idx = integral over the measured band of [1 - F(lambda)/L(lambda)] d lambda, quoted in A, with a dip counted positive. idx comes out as 1.4 A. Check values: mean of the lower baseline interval 16.1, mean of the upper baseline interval 15.7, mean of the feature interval 14.4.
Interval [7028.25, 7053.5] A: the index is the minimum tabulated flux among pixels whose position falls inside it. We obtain 18.7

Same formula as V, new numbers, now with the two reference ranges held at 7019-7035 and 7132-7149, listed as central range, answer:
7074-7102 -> -0.1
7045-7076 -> -1.6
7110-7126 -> -3.0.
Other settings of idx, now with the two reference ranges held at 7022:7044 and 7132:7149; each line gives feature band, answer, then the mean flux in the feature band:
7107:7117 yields -0.9 A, 15.4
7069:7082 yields -0.3 A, 17.3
